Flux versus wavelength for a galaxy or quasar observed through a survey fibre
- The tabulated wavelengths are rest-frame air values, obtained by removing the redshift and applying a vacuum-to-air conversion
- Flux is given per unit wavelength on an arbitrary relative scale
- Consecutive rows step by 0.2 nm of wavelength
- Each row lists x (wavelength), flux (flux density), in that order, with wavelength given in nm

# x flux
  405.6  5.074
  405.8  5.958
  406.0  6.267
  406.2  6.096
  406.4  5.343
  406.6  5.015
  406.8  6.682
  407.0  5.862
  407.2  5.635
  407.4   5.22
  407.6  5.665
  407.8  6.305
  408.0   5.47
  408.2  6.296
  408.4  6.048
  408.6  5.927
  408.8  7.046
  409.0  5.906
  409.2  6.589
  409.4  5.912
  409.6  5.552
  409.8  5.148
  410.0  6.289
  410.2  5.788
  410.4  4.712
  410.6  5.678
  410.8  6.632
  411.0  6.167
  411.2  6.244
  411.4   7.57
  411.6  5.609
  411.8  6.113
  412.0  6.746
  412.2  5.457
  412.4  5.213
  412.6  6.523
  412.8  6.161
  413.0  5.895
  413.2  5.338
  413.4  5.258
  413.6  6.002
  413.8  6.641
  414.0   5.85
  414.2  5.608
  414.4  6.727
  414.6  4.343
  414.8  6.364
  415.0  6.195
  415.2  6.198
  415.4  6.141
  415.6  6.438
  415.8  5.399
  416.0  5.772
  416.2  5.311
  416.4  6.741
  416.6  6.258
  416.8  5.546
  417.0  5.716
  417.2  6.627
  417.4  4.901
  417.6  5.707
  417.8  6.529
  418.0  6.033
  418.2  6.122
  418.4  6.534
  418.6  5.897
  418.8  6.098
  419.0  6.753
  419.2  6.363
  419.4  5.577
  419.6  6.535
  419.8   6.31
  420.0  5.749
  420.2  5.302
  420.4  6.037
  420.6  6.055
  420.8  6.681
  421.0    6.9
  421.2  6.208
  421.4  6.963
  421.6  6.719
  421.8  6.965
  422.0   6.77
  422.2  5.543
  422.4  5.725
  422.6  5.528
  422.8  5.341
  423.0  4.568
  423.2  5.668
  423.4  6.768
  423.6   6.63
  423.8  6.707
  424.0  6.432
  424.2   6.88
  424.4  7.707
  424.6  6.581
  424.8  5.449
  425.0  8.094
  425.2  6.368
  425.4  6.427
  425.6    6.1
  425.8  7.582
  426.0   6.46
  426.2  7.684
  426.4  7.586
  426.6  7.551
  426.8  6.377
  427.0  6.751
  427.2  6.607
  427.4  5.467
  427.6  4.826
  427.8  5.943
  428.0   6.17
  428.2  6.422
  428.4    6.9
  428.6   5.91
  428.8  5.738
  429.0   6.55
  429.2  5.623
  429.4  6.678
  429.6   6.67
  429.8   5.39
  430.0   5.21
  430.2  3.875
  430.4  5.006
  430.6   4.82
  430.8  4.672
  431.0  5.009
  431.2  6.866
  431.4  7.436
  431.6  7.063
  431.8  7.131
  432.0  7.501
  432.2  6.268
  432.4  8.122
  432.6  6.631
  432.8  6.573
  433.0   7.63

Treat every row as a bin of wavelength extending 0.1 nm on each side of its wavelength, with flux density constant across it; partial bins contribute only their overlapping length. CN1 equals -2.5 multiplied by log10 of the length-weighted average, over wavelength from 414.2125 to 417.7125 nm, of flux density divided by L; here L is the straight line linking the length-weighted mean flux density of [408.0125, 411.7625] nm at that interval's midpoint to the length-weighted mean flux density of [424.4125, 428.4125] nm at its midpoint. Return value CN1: 0.06 mag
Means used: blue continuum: 6.05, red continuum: 6.58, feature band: 5.9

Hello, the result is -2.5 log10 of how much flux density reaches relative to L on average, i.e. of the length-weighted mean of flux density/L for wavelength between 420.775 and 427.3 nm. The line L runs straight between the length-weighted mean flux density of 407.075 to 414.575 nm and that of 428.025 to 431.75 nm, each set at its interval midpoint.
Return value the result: -0.11 mag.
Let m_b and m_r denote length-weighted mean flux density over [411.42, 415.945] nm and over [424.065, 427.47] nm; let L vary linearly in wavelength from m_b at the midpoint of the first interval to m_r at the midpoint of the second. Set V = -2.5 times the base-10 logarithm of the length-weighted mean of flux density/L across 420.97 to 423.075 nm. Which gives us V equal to 0.075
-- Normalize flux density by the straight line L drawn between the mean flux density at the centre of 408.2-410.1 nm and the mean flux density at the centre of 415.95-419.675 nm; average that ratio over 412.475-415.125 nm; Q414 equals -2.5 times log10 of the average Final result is 0.026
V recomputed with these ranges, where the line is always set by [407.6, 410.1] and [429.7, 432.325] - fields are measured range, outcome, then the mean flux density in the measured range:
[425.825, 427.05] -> -0.200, 7.11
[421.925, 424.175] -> -0.010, 5.99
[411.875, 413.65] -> 0.029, 5.84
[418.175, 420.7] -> -0.026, 6.1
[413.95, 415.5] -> 0.011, 5.93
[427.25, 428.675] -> -0.012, 5.97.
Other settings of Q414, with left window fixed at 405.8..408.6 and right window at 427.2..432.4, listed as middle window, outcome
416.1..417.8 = 0.01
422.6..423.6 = 0.05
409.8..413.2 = -0.02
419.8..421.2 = -0.03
